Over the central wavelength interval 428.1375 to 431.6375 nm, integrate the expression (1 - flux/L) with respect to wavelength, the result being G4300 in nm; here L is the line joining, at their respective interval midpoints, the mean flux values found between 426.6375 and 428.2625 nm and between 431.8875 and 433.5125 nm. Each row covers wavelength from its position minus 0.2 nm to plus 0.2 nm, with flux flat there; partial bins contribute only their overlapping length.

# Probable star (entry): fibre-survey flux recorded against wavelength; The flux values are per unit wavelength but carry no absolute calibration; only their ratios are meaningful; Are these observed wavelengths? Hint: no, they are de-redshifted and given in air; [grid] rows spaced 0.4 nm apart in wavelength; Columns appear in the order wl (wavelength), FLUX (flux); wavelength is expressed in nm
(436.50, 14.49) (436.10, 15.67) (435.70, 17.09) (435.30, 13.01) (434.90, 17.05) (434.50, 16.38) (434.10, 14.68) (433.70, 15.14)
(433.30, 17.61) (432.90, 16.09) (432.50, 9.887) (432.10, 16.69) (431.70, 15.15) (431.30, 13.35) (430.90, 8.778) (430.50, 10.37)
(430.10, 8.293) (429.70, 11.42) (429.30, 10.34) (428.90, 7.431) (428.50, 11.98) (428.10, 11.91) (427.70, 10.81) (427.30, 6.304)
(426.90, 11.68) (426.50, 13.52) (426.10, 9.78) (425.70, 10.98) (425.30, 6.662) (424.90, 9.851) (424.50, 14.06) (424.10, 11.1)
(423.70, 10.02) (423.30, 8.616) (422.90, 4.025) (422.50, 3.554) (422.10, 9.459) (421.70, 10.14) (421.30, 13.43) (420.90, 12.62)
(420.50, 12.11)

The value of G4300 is 0.55 nm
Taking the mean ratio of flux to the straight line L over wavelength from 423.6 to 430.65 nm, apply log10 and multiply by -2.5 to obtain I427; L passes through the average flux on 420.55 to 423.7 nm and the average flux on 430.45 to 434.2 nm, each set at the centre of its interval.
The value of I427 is 0.10 mag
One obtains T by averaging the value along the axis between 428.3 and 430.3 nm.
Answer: 9.89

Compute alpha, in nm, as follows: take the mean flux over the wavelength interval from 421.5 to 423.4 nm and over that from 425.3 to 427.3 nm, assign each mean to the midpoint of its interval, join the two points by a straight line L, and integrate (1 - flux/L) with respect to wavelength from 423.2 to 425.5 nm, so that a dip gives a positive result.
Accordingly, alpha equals -0.375 nm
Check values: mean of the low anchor 7.08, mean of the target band 10.1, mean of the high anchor 10.5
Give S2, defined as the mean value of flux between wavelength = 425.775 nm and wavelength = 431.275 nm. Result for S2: 10.3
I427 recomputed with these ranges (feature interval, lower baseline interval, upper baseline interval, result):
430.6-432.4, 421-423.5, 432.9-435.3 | 0.09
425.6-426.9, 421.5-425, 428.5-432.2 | -0.16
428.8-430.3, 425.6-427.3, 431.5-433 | 0.32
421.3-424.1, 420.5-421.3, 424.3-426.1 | 0.37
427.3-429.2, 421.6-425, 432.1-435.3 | 0.18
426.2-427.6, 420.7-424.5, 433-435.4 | 0.13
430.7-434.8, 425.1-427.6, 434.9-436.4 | -0.05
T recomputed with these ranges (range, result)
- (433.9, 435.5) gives 15.3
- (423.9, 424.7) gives 12.6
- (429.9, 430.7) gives 9.33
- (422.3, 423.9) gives 6.55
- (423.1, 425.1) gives 10.7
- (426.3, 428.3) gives 10.8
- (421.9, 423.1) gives 5.68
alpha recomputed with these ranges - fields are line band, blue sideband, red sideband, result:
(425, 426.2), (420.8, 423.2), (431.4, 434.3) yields 0.184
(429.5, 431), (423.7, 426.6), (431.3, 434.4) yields 0.415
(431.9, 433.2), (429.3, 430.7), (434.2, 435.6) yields -0.157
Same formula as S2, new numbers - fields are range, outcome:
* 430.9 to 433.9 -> 14.4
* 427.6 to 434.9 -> 12.7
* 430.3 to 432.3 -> 12.9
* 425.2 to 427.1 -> 10.7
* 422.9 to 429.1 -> 10.1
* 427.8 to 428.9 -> 11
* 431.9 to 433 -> 14.1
